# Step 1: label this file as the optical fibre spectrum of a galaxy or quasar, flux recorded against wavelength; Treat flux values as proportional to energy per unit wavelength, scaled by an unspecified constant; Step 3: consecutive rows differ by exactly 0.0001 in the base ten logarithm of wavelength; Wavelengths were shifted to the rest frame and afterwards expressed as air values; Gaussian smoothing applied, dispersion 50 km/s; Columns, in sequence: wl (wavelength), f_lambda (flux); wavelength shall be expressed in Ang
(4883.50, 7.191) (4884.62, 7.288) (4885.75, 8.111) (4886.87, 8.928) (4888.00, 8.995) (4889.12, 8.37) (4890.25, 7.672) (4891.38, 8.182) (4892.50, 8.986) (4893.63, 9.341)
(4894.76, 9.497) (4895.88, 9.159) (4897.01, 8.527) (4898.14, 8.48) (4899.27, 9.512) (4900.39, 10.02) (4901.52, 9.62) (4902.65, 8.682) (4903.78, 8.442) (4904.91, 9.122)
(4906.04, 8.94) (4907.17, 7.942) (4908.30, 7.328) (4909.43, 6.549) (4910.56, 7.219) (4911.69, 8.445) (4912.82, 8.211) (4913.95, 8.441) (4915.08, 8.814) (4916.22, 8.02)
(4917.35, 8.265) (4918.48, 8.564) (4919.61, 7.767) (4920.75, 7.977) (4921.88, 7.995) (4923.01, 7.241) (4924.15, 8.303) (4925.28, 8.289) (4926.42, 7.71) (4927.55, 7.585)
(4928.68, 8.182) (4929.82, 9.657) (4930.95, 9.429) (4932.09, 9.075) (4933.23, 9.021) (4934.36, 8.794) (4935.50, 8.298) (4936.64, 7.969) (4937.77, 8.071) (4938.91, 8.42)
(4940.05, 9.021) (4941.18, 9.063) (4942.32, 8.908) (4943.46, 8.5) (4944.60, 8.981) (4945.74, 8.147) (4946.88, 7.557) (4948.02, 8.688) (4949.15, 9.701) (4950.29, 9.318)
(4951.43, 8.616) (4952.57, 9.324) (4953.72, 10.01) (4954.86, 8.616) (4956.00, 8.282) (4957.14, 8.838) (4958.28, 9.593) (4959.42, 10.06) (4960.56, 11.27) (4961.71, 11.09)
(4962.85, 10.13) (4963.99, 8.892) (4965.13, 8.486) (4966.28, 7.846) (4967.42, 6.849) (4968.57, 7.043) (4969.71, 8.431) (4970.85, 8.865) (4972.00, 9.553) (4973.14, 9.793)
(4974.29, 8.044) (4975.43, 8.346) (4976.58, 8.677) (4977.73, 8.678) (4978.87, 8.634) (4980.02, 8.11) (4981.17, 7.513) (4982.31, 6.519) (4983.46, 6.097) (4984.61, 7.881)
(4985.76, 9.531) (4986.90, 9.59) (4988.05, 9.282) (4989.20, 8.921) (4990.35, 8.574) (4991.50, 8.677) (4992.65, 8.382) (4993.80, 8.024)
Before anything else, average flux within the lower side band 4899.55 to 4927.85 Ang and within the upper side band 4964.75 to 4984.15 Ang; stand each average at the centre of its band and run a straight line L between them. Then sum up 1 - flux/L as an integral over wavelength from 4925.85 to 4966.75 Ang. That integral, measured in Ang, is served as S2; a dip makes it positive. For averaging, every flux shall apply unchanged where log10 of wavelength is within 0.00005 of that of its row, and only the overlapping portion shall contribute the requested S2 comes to -3.9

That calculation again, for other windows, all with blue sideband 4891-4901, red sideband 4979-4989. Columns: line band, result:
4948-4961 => -1.4 Ang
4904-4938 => 2.2 Ang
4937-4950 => -0.1 Ang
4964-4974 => -0.1 Ang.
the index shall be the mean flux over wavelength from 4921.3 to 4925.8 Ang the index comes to 7.96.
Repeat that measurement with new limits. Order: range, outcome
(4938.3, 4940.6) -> 8.69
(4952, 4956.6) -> 9.04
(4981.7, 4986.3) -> 7.49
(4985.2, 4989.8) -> 9.33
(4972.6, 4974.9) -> 8.9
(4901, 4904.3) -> 8.91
